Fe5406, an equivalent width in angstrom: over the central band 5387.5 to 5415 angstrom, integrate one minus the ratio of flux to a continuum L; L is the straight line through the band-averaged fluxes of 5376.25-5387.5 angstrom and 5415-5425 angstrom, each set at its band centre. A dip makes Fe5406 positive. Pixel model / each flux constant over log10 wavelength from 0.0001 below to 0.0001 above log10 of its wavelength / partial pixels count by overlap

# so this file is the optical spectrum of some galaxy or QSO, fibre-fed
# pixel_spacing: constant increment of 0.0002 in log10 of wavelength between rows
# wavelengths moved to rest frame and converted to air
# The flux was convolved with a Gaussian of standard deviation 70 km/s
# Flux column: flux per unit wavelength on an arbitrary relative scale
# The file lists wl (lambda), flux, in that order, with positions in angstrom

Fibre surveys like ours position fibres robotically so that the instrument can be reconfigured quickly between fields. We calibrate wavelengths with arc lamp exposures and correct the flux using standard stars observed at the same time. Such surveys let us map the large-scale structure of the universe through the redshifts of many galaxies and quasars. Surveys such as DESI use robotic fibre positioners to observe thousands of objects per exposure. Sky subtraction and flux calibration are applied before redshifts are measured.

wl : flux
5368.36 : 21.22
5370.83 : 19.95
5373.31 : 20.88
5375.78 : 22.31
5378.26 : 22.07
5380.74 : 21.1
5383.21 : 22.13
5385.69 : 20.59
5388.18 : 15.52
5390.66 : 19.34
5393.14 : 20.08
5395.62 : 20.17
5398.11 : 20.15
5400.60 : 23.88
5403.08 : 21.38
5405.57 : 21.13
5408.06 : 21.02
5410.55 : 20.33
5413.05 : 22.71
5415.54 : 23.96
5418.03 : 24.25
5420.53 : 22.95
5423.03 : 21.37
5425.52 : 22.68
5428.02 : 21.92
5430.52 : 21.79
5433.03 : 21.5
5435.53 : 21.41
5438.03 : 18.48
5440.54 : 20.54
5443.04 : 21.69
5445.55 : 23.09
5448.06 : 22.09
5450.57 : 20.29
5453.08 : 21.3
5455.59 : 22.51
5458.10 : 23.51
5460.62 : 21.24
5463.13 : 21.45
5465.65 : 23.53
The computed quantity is 1.81 angstrom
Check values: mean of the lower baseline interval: 21.2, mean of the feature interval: 20.7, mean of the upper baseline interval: 23.1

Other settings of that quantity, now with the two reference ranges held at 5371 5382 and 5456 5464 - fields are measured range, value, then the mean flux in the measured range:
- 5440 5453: 0.27 angstrom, 21.6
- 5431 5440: 0.56 angstrom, 20.6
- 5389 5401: 0.71 angstrom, 20.3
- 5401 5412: 0.24 angstrom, 21.2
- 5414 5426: -0.69 angstrom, 23.1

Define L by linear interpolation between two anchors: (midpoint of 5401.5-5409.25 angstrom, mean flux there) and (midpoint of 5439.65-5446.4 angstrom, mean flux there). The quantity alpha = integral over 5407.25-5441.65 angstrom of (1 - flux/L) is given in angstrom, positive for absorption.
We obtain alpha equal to -0.4 angstrom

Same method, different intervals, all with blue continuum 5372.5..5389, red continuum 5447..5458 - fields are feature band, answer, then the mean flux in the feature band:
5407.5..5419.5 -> -0.7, 22.5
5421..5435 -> -0.3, 21.9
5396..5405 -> -0.2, 21.6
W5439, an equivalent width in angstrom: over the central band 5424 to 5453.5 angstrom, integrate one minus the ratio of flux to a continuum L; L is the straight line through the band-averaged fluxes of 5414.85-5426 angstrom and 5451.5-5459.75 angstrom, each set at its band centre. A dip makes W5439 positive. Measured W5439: 1.63 angstrom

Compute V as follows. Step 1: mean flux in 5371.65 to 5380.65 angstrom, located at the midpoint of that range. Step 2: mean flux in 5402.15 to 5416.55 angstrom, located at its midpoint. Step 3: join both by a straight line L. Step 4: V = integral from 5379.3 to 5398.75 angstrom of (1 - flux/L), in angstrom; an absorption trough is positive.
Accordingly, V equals 1.6 angstrom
